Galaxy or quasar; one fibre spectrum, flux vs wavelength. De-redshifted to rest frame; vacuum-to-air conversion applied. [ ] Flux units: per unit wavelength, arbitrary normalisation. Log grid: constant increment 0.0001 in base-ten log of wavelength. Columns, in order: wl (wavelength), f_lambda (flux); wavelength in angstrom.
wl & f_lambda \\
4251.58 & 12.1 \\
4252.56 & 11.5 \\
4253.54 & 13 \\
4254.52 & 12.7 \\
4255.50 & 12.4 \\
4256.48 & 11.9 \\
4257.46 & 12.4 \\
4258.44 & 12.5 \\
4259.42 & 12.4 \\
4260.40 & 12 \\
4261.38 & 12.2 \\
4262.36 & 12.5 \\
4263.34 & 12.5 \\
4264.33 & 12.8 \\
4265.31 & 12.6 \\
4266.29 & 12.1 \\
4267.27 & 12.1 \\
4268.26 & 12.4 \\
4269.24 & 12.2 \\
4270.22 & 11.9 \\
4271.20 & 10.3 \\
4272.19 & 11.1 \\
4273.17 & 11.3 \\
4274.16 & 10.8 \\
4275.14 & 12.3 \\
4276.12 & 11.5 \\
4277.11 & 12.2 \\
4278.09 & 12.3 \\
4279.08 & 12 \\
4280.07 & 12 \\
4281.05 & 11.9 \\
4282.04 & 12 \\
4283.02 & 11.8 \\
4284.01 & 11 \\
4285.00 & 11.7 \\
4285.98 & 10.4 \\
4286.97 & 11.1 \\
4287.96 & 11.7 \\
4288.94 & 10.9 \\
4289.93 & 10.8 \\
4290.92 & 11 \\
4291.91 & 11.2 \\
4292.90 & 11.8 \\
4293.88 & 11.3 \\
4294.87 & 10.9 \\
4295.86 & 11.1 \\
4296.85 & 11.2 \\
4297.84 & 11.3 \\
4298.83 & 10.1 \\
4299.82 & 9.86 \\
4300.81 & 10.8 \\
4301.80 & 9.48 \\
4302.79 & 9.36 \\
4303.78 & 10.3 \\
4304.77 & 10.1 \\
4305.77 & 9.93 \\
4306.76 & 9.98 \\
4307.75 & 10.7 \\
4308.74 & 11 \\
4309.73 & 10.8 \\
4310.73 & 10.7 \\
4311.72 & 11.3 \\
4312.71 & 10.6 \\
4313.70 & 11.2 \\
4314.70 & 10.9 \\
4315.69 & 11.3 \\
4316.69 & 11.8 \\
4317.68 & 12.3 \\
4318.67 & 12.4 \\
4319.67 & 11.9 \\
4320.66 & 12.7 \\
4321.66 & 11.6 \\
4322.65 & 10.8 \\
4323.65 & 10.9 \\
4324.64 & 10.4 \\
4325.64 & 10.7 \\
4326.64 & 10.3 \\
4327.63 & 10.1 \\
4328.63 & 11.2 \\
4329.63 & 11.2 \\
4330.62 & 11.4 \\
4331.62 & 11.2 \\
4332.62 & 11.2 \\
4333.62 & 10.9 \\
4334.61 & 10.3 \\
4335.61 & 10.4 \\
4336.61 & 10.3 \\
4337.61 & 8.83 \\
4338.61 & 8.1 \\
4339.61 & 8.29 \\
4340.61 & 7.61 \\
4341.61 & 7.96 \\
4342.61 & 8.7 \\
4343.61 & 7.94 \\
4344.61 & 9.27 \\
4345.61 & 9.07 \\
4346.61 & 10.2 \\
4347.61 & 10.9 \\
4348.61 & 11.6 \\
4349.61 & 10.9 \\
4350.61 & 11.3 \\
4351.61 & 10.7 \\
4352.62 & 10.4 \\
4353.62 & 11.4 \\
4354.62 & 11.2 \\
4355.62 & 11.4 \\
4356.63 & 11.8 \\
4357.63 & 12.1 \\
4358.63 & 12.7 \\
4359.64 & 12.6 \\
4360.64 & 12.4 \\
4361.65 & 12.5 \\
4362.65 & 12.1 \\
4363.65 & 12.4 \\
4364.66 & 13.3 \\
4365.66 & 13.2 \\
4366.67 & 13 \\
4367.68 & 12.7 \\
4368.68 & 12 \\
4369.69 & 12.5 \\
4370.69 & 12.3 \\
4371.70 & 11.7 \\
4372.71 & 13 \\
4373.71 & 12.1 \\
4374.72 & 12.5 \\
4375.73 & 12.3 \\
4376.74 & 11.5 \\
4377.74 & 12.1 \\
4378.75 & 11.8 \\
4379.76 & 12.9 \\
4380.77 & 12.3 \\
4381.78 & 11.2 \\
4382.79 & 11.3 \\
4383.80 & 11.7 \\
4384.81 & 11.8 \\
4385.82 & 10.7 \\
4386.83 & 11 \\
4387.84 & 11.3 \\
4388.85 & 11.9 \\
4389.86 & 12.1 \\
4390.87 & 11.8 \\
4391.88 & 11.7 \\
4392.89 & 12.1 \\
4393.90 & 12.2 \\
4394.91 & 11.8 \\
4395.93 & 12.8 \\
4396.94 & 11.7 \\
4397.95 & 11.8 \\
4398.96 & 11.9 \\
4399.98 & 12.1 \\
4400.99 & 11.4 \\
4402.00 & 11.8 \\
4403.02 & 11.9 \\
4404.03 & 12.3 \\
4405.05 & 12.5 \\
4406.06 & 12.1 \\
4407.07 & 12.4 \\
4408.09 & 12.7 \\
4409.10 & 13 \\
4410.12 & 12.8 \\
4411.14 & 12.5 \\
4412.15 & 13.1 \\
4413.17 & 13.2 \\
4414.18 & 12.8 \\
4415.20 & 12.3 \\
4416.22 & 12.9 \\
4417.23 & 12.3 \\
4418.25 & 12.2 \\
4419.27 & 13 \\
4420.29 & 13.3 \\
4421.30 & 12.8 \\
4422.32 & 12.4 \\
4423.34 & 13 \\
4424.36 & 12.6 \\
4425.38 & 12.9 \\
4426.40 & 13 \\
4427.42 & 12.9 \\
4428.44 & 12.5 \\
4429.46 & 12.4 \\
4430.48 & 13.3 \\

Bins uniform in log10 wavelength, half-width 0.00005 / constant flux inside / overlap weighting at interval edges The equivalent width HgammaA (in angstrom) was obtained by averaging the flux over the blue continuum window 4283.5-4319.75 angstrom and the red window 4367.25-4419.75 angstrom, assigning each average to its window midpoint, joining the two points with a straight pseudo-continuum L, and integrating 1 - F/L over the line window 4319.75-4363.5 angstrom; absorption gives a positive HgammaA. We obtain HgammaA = 3.00 angstrom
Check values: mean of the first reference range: 10.9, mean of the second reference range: 12.2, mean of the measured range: 10.7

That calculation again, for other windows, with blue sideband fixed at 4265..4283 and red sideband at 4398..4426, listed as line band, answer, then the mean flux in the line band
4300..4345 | 6.13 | 10.4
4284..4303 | 1.68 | 10.9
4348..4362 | 0.69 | 11.6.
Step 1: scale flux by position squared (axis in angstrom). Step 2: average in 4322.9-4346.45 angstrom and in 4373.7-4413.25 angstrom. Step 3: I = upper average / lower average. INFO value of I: 1.3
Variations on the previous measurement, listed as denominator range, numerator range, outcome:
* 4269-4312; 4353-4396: 1.13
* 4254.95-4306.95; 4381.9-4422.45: 1.13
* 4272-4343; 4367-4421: 1.17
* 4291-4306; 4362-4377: 1.21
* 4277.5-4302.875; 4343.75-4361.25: 1.03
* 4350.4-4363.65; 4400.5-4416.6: 1.08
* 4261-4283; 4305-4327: 0.95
